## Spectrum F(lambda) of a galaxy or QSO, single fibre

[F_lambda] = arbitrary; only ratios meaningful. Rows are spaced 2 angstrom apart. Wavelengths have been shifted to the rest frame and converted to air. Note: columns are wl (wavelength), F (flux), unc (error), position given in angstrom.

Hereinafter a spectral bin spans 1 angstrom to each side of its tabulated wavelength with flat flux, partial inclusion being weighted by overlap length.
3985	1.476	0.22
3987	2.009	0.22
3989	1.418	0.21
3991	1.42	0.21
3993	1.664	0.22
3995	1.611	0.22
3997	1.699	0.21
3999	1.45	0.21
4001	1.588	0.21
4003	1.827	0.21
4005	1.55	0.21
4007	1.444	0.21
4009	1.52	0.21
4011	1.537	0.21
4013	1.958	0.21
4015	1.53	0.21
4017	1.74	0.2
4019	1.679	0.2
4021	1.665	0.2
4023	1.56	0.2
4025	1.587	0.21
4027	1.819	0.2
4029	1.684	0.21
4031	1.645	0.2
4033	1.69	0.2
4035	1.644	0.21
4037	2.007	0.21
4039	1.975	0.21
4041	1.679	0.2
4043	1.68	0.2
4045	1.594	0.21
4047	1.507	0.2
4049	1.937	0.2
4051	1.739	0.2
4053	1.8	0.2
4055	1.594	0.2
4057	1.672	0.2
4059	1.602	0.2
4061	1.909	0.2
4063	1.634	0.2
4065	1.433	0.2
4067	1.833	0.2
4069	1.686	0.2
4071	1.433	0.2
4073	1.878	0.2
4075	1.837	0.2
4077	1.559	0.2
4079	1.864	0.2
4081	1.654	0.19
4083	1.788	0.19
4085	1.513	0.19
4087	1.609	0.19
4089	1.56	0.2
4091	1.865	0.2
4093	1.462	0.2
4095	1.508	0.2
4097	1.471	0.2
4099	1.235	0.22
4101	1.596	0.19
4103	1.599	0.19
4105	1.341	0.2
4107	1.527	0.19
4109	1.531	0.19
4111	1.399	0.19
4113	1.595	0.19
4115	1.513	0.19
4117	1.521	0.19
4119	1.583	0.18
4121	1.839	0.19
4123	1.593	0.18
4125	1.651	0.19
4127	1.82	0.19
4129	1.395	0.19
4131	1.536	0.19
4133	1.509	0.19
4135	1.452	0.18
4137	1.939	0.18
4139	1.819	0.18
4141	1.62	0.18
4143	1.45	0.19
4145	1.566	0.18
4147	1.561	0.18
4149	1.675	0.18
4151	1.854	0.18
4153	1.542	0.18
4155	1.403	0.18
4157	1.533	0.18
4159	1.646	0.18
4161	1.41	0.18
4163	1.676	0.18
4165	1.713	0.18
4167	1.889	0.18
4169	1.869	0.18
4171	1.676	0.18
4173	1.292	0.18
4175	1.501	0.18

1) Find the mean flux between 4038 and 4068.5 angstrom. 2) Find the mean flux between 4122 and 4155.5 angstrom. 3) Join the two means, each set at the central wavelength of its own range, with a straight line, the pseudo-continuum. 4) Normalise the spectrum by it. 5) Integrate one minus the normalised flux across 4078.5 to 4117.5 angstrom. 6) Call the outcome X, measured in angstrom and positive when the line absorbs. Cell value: 2.4 angstrom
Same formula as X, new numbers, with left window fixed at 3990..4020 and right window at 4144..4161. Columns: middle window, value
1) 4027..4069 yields -2.8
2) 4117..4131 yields -0.3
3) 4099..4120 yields 1.2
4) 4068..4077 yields -0.5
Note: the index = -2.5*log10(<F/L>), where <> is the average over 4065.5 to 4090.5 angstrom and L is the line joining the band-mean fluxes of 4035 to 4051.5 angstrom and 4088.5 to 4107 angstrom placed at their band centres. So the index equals -0.05 mag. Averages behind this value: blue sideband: 1.76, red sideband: 1.51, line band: 1.68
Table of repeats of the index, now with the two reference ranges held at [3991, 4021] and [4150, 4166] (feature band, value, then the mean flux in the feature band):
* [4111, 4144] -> 0.00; 1.61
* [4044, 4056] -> -0.05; 1.7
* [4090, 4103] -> 0.05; 1.53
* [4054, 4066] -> -0.02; 1.64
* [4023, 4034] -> -0.04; 1.67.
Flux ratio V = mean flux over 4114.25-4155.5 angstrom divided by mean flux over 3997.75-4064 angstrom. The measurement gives 0.96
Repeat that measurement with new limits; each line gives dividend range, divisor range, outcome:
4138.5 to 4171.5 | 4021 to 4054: 0.95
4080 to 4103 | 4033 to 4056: 0.90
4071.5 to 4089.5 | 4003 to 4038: 1.02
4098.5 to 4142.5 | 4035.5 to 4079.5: 0.92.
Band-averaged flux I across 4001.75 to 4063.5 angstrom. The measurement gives 1.69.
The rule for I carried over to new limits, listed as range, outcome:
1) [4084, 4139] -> 1.57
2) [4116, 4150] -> 1.62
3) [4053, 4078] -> 1.68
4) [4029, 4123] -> 1.64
